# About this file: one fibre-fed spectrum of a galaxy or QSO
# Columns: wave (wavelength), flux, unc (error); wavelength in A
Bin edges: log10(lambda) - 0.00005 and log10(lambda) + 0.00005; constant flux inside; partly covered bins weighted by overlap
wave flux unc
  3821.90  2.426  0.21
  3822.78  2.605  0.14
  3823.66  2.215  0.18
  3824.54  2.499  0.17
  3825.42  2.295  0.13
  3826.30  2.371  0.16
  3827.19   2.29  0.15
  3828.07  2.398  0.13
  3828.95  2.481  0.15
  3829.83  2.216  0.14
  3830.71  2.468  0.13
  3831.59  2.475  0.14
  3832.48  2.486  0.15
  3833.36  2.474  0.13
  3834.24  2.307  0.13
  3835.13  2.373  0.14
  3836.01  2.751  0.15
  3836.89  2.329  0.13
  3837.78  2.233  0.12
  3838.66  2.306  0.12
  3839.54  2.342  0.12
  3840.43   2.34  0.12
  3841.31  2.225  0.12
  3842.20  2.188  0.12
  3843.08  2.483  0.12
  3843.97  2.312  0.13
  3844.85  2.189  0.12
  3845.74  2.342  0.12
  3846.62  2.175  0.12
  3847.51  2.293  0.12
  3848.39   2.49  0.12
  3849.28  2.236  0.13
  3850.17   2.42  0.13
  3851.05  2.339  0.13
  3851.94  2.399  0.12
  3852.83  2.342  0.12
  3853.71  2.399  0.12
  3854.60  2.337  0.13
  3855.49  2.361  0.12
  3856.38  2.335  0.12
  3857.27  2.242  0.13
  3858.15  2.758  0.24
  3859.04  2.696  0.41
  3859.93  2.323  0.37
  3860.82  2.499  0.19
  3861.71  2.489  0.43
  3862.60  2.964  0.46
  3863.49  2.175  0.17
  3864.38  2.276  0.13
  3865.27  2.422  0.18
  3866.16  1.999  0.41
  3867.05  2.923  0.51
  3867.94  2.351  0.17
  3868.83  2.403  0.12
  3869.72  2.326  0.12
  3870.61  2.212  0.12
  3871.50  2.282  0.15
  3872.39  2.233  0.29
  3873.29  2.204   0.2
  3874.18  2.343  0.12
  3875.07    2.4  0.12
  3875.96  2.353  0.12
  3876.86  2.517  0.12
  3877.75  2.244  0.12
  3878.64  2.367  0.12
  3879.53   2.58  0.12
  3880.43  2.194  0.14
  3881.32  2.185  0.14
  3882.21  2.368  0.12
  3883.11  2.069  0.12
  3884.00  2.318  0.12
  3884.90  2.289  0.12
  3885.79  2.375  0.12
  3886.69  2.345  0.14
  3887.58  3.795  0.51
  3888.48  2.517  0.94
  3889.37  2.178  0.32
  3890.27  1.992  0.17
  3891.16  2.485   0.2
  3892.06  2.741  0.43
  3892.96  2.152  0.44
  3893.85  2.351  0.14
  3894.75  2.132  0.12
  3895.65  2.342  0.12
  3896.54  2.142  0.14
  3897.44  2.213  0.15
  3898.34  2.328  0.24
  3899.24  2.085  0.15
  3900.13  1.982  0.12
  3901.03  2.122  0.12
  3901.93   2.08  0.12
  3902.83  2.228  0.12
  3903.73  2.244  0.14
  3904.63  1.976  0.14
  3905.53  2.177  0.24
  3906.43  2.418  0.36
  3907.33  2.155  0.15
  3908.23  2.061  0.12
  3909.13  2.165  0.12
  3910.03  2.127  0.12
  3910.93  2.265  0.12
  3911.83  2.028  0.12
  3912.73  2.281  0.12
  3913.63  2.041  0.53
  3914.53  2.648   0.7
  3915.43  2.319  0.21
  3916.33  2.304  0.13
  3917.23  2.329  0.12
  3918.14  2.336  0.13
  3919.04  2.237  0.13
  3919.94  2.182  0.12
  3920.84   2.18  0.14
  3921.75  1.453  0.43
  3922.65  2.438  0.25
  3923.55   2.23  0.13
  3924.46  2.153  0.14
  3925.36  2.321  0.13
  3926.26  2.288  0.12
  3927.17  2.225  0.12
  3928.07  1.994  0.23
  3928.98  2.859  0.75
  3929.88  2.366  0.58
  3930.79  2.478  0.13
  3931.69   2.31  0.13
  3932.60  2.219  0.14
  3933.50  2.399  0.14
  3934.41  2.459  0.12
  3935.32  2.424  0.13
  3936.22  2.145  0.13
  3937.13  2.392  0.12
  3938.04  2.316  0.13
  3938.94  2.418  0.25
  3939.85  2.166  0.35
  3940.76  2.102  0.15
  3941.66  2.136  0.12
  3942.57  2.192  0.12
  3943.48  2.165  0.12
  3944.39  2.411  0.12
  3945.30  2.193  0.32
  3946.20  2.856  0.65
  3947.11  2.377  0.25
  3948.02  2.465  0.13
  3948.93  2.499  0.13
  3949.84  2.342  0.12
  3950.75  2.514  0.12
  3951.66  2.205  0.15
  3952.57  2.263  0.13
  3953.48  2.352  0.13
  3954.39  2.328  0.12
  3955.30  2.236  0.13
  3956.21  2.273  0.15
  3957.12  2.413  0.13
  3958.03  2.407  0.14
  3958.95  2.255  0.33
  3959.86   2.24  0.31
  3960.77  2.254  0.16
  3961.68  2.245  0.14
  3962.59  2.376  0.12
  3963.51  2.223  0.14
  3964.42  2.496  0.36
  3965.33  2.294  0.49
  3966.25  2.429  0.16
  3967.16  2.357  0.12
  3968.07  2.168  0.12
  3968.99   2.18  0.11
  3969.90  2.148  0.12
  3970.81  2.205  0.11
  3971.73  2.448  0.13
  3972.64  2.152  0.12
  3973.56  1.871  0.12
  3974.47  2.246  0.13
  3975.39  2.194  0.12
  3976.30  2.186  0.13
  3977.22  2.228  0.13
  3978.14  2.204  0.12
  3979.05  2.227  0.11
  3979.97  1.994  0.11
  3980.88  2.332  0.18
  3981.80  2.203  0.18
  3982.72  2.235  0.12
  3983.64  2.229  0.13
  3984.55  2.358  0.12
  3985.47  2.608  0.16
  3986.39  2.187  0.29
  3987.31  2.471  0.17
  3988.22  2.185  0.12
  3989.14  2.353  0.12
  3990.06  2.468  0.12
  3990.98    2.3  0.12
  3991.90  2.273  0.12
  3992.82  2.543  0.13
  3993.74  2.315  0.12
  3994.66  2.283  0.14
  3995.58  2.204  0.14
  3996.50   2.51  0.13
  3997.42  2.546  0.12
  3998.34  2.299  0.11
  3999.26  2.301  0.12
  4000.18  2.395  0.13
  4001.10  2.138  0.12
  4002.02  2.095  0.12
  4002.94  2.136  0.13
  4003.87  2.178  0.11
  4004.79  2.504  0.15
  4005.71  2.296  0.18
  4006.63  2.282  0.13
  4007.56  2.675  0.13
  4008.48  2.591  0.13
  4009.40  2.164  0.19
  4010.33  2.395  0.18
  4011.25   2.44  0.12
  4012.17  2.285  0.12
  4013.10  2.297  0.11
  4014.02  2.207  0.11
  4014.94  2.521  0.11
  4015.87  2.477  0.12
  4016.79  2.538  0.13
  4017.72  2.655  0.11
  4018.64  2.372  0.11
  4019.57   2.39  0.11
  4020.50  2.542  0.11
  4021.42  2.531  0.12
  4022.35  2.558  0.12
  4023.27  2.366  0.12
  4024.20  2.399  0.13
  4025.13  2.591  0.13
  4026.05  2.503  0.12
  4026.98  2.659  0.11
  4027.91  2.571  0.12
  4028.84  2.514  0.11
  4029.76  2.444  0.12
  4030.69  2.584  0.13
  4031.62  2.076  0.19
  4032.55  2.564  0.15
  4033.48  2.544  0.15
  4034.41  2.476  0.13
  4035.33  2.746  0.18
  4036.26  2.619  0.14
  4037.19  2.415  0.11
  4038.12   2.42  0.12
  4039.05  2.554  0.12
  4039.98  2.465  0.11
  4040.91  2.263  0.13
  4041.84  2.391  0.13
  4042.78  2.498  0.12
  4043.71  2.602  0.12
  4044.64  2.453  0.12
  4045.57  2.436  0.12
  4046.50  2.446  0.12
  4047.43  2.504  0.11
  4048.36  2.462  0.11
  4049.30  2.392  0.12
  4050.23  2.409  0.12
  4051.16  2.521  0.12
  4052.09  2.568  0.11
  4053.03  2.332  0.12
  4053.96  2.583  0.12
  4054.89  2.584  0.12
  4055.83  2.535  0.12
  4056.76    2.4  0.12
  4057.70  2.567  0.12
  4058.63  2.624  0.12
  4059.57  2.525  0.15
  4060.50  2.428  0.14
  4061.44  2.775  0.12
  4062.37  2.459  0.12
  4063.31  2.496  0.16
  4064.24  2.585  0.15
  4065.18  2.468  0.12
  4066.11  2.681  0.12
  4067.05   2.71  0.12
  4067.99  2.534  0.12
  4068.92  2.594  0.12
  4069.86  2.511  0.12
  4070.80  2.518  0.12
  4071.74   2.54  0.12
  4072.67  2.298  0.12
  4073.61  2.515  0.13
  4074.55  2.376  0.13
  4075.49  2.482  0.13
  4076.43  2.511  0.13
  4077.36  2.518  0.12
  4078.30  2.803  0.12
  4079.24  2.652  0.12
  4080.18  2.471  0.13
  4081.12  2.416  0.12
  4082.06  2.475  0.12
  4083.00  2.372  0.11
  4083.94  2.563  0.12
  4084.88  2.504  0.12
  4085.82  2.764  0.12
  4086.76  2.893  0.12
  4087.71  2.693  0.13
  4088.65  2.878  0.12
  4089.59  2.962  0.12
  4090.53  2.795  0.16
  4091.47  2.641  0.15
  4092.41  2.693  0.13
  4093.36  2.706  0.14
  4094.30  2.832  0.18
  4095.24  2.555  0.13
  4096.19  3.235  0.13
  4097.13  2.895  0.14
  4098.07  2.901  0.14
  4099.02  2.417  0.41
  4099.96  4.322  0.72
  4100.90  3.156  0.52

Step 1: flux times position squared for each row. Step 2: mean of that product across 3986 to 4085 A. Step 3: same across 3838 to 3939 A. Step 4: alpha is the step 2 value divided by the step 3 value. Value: 1.1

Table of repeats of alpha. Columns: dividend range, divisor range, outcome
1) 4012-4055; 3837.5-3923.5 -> 1.16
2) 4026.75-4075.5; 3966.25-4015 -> 1.12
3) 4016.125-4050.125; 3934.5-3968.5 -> 1.11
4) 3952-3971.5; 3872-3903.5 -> 1.03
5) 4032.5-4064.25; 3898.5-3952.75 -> 1.18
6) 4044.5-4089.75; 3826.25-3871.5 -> 1.19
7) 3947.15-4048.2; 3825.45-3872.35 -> 1.07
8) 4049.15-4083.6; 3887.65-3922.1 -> 1.23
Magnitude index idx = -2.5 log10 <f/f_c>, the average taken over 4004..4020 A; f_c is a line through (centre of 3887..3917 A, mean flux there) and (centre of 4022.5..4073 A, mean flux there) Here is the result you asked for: 0.02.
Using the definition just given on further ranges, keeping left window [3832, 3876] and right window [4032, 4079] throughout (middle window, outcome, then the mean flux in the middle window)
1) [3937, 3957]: 0.050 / 2.33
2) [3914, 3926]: 0.083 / 2.24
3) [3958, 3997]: 0.083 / 2.28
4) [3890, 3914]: 0.098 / 2.2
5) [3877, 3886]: 0.040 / 2.31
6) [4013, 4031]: 0.000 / 2.49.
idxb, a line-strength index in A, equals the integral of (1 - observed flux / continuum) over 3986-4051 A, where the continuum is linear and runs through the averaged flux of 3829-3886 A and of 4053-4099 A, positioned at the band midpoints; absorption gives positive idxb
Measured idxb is 3.2 A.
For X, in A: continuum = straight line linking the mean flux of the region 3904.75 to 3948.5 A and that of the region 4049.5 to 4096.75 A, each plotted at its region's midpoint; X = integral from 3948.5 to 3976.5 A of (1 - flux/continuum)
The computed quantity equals 0.79 A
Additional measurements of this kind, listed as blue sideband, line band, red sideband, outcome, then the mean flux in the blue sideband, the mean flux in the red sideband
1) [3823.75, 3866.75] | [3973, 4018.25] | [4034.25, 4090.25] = 3.1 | 2.38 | 2.54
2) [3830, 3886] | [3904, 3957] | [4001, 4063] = 2.7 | 2.37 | 2.46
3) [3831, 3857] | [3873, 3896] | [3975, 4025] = -0.3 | 2.35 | 2.35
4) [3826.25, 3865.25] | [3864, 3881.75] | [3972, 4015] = 0.2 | 2.38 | 2.3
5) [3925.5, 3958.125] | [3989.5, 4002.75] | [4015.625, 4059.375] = 0.5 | 2.34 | 2.49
